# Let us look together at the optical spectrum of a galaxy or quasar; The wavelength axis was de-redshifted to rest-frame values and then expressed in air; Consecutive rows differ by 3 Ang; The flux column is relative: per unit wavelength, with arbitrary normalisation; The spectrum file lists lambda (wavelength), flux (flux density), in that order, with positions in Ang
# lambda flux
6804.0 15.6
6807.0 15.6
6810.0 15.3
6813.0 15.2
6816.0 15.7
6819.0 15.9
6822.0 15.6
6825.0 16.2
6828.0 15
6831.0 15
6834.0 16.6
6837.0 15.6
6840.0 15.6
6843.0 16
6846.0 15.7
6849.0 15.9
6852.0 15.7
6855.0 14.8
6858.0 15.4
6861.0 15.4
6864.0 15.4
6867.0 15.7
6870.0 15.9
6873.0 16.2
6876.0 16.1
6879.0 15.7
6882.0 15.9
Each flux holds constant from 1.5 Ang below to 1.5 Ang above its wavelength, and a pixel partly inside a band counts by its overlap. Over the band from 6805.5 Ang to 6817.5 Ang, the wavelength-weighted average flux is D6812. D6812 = 15.5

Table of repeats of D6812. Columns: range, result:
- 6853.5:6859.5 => 15.1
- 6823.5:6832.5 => 15.4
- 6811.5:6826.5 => 15.7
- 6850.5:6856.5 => 15.2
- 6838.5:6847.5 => 15.8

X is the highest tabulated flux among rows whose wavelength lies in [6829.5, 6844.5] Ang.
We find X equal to 16.6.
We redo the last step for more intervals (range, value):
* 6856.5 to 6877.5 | 16.2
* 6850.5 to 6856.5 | 15.7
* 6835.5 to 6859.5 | 16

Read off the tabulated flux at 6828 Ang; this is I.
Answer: 15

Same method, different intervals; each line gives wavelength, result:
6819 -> 15.9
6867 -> 15.7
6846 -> 15.7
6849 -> 15.9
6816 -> 15.7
